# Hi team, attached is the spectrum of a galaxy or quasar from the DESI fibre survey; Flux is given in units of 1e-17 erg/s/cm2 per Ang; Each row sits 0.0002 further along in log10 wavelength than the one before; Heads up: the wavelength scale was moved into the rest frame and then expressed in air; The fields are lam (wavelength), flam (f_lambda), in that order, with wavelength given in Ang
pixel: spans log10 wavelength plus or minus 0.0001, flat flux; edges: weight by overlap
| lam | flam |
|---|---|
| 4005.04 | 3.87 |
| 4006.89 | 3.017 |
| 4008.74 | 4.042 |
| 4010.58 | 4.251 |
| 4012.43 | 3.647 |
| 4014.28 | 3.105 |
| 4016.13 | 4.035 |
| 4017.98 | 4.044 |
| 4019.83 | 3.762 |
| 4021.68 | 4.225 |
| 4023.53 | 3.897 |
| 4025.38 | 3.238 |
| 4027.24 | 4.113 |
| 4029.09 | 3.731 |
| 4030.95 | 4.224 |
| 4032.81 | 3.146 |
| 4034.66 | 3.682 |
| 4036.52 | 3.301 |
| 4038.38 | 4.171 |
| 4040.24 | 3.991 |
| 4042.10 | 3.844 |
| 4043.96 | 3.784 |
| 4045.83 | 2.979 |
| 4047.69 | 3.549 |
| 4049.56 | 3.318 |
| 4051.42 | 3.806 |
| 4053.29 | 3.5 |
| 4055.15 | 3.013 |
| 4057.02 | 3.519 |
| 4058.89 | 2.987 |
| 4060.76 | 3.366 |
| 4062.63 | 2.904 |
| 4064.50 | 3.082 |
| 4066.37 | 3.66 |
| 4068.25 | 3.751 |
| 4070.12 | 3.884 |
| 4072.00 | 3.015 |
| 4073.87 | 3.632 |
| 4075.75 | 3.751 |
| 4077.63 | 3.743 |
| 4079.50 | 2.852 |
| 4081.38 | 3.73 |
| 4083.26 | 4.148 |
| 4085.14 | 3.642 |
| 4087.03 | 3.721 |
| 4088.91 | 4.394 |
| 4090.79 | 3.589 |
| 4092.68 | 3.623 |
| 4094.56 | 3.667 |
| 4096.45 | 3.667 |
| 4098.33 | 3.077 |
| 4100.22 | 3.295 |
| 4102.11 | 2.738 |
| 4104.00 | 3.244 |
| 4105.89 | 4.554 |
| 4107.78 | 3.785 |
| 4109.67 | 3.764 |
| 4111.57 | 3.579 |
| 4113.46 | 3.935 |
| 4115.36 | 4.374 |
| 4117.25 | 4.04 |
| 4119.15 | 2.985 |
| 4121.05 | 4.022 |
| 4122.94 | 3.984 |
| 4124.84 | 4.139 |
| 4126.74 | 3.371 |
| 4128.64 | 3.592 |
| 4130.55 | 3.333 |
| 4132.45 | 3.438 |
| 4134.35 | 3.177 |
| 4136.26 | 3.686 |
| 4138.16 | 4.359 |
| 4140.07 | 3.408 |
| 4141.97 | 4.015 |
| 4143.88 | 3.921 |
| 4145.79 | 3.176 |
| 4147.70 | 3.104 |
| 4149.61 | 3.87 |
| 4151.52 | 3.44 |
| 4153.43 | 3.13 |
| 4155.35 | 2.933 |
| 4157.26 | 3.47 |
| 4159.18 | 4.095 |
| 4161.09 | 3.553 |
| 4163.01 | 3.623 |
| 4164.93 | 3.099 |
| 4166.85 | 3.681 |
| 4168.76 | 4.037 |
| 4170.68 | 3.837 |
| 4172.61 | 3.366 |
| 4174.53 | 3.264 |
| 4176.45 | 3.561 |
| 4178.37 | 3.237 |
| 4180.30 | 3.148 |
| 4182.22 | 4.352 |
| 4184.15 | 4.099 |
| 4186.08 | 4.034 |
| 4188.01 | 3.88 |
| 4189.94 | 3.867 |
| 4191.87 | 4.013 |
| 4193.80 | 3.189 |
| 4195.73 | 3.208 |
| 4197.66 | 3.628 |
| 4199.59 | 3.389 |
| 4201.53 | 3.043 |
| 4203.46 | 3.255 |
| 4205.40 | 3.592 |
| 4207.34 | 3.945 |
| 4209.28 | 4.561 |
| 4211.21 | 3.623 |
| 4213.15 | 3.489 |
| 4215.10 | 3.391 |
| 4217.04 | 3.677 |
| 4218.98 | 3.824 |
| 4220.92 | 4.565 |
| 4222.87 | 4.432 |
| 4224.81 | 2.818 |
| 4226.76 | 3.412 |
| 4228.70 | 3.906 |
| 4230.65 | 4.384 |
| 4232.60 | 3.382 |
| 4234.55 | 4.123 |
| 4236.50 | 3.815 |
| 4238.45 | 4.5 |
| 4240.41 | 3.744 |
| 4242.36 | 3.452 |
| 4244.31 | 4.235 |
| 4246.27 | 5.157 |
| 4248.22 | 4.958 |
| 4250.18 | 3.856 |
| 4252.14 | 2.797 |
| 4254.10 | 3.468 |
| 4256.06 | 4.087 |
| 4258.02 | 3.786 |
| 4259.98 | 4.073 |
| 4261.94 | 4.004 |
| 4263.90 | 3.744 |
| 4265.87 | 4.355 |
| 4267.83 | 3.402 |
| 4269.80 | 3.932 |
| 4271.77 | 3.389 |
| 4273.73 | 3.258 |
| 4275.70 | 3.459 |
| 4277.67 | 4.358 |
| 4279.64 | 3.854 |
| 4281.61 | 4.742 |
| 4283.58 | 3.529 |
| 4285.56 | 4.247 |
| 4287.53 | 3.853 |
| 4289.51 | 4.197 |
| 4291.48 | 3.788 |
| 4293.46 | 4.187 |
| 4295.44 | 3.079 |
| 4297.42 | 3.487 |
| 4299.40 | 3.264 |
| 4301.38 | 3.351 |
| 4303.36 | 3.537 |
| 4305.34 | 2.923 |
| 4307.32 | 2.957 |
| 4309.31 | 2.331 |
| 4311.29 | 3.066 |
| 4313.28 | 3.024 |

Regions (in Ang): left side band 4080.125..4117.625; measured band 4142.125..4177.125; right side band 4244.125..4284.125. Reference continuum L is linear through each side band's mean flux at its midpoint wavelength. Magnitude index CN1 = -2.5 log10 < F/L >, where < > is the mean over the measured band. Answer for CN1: 0.081 mag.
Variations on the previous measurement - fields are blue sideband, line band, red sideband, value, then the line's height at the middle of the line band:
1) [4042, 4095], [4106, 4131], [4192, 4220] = -0.07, 3.54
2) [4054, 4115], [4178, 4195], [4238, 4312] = -0.03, 3.65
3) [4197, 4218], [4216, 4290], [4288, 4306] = -0.10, 3.58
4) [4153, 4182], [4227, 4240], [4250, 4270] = -0.08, 3.69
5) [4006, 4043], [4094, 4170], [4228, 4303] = 0.06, 3.82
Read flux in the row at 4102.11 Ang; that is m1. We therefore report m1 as 2.738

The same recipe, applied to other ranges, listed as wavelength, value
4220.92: 4.565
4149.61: 3.87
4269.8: 3.932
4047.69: 3.549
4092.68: 3.623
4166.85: 3.681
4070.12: 3.884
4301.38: 3.351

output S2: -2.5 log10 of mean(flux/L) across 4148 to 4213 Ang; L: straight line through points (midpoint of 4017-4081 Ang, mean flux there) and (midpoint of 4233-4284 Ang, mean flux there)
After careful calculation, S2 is 0.06 mag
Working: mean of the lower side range 3.57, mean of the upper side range 3.92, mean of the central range 3.6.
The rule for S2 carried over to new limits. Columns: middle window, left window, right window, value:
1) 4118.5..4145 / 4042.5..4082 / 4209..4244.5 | -0.02 mag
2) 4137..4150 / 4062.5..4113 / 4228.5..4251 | 0.03 mag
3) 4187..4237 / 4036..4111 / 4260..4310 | -0.02 mag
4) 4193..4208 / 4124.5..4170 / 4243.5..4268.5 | 0.11 mag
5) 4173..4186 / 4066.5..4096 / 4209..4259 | 0.05 mag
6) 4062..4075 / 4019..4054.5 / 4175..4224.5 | 0.08 mag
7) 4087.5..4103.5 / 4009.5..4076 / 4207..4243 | 0.05 mag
